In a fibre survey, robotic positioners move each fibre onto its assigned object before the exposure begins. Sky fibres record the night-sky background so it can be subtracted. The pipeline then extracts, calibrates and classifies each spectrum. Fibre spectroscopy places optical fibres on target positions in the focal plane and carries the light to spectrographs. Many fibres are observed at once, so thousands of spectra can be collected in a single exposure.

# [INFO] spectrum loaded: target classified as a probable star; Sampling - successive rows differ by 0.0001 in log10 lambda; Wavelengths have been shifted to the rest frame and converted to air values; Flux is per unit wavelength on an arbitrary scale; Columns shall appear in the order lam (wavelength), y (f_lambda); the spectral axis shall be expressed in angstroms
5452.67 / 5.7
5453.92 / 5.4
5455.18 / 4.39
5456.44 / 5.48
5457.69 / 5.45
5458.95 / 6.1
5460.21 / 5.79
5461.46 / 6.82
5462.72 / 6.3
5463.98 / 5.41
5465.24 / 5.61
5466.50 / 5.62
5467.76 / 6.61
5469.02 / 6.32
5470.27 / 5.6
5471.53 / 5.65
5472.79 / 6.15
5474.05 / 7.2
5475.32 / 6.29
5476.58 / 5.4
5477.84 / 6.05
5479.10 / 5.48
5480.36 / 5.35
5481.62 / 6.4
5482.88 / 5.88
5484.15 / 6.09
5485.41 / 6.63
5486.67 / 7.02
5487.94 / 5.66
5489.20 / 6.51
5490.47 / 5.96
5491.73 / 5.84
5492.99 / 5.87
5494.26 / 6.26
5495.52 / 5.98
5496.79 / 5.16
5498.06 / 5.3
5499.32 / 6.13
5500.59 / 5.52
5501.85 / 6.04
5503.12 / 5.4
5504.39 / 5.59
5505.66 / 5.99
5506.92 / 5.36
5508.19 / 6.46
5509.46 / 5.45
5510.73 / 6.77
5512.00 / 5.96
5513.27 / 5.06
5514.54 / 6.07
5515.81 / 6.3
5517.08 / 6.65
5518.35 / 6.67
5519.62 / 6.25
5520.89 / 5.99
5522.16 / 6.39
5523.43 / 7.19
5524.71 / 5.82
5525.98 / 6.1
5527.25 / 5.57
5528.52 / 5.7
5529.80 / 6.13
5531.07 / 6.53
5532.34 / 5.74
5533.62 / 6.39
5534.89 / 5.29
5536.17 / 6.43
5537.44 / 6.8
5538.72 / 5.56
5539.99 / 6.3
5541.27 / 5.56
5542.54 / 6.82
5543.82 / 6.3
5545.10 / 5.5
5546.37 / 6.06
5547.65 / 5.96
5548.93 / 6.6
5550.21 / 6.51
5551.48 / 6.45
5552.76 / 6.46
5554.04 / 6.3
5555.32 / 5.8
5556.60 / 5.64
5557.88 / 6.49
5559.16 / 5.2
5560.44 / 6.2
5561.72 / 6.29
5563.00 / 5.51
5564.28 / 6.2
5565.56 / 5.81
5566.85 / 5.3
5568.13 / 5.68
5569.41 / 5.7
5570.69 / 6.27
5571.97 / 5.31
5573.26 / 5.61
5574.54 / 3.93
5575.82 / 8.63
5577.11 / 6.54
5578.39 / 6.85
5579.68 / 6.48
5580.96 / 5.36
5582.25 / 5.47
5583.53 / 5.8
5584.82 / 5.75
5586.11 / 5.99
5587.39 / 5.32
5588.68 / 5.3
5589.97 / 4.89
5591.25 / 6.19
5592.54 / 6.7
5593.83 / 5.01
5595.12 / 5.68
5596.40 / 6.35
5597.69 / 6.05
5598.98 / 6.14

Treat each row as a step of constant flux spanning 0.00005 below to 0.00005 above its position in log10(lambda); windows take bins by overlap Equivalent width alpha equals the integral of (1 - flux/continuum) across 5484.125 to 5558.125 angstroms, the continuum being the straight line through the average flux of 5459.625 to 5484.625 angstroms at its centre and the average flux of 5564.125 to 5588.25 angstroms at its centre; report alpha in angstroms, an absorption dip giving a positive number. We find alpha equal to -1.6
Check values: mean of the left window 6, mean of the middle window 6.07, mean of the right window 5.88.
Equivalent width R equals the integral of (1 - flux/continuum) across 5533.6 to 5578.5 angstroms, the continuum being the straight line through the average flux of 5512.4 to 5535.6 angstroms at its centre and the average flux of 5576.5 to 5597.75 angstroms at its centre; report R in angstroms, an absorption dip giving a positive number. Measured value -0.5 angstroms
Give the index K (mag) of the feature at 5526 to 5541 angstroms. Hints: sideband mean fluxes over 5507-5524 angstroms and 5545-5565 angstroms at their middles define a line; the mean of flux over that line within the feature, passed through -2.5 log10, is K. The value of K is 0.02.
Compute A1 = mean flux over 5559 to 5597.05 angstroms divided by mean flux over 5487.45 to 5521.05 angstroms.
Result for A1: 0.99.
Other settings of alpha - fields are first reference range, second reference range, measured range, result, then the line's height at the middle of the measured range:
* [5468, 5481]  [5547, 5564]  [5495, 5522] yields 0.5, 6.03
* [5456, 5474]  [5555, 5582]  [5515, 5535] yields -0.8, 5.95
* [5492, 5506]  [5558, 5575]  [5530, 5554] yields -2.1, 5.69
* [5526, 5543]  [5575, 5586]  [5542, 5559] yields -0.1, 6.14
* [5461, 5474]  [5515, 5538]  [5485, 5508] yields 0.9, 6.13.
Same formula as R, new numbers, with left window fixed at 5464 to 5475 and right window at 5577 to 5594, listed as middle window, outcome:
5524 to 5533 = 0.0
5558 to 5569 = 0.1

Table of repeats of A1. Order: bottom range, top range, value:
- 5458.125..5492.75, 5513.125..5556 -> 1.02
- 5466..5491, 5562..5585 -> 0.97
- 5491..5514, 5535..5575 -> 1.03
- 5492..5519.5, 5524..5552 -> 1.03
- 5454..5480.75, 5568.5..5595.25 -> 1.00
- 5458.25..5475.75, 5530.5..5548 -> 1.00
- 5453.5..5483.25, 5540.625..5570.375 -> 1.03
